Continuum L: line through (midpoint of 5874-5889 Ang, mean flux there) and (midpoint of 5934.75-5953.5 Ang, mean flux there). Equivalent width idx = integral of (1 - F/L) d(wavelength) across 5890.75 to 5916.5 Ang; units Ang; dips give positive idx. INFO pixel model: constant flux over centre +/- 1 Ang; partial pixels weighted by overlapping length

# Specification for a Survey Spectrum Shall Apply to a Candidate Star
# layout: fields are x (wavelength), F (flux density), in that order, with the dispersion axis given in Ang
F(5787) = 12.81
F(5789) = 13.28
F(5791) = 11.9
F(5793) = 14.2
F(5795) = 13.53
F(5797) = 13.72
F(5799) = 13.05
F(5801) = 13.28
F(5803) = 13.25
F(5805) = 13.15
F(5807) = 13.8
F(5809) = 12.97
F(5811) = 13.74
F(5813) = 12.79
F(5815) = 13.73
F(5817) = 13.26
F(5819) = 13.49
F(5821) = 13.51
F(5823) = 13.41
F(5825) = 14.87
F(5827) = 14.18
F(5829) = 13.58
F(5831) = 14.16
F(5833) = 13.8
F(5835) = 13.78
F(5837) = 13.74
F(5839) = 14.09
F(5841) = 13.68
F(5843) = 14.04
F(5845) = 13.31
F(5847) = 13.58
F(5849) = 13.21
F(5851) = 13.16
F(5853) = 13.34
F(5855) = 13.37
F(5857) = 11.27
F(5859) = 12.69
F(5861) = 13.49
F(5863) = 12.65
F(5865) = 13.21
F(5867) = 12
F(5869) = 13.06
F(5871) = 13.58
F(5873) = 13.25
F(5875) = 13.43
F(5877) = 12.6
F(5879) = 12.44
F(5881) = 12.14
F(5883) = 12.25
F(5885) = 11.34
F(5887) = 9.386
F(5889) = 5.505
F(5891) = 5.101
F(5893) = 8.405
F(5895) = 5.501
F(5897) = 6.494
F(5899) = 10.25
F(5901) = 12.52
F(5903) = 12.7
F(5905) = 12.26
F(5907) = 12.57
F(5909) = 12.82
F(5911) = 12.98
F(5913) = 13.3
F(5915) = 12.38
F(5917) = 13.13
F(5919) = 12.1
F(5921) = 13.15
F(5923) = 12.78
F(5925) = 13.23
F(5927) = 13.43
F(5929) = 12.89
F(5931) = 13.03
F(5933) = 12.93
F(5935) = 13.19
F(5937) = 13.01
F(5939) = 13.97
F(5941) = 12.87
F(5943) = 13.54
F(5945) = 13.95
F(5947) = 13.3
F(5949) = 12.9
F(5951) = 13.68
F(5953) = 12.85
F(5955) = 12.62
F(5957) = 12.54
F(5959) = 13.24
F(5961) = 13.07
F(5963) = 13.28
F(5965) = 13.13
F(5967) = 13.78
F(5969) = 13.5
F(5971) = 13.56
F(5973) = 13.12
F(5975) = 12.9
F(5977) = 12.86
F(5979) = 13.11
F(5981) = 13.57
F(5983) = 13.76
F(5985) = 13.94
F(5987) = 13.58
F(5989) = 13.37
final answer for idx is 3.0 Ang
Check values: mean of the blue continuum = 11.5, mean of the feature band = 10.8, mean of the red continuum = 13.3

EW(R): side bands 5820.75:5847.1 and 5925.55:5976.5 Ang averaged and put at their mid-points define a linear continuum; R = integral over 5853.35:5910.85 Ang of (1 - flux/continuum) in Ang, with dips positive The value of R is 9.53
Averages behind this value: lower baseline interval 13.9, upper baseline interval 13.2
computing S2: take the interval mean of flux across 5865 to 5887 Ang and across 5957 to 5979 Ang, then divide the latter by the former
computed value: 1.1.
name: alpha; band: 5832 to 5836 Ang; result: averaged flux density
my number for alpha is 13.8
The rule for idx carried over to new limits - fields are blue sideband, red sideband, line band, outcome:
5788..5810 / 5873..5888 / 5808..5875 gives -4.07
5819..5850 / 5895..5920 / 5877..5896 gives 4.68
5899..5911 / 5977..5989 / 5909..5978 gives -0.89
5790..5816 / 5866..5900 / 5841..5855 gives -2.13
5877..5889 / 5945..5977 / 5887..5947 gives 1.78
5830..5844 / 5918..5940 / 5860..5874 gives 0.61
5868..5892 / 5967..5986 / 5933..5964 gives -1.09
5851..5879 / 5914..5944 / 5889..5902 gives 5.14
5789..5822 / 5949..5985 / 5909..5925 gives 0.48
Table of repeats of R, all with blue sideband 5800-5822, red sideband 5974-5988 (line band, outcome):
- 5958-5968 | 0.1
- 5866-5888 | 1.7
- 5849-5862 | 0.4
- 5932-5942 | 0.1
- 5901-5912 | 0.6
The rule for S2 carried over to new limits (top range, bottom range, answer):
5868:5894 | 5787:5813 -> 0.83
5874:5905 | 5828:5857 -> 0.74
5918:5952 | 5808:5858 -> 0.97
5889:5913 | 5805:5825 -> 0.75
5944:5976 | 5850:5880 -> 1.02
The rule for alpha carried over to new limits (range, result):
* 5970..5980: 13.1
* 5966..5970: 13.6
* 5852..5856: 13.4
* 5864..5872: 13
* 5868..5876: 13.3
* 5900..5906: 12.5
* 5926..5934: 13.1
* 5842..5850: 13.5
